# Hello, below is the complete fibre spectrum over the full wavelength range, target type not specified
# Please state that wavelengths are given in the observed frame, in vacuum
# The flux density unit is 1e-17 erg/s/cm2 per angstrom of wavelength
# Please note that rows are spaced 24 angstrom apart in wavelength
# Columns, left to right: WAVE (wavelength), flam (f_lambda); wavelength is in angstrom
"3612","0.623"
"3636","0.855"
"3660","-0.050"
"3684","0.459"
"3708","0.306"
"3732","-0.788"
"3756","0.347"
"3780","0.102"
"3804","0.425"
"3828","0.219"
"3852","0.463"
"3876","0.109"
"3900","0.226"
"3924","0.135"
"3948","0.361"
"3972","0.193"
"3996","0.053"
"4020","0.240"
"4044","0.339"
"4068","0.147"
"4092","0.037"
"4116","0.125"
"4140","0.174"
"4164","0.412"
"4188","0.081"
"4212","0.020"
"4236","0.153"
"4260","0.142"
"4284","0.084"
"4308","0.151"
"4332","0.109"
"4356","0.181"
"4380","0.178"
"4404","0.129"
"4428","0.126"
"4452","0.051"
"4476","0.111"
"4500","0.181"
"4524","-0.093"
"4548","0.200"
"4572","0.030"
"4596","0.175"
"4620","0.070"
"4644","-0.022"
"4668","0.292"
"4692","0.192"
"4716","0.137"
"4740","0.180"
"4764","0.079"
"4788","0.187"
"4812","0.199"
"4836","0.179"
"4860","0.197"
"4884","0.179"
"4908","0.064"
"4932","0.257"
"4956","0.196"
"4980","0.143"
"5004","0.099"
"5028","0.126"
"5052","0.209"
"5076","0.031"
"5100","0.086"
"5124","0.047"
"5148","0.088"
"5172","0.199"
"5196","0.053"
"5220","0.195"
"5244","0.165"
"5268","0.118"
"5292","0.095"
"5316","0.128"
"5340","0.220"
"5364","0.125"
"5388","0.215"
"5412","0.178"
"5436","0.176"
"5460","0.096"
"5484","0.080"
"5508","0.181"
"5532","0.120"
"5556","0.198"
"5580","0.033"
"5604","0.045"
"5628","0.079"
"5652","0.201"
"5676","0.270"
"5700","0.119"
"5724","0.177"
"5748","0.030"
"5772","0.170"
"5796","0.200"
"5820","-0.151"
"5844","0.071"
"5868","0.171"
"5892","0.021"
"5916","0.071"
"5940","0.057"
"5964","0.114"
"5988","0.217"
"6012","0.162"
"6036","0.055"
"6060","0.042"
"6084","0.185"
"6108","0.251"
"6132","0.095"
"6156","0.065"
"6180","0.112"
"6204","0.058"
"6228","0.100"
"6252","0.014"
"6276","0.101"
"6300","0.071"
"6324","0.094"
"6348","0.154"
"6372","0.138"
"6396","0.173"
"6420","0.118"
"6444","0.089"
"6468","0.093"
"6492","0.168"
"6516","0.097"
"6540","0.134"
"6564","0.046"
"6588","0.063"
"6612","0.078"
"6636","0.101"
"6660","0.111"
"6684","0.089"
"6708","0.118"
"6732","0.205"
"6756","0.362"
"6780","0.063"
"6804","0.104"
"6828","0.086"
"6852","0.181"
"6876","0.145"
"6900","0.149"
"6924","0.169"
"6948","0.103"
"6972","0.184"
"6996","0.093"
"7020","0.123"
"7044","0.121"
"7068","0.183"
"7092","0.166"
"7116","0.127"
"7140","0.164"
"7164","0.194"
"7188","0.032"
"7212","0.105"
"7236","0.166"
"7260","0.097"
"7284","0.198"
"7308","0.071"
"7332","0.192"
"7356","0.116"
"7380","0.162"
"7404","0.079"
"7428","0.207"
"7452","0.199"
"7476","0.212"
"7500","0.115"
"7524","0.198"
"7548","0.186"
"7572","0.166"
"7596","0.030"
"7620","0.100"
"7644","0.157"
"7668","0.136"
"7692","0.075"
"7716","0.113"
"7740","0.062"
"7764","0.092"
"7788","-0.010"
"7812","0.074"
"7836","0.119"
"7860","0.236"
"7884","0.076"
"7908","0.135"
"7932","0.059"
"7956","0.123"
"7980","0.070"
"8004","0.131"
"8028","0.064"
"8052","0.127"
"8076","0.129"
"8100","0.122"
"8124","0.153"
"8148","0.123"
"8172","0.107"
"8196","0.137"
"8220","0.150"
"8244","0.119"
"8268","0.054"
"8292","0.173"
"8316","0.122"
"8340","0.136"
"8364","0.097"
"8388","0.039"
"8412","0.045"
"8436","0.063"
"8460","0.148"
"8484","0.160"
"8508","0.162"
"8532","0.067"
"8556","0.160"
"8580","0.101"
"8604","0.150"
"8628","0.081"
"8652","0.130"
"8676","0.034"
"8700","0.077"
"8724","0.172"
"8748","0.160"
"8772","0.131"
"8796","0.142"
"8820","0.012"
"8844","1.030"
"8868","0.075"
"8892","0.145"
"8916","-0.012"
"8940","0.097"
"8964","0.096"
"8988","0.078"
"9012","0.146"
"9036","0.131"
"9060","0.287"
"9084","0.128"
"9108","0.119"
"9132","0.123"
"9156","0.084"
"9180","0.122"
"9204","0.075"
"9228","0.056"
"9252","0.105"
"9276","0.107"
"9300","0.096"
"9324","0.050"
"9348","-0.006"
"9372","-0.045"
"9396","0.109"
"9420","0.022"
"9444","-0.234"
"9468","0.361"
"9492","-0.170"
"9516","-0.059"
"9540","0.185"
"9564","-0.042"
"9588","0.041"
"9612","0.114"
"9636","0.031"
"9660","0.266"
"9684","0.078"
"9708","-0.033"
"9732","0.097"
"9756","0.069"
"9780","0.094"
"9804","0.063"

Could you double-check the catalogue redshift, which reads 0.81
